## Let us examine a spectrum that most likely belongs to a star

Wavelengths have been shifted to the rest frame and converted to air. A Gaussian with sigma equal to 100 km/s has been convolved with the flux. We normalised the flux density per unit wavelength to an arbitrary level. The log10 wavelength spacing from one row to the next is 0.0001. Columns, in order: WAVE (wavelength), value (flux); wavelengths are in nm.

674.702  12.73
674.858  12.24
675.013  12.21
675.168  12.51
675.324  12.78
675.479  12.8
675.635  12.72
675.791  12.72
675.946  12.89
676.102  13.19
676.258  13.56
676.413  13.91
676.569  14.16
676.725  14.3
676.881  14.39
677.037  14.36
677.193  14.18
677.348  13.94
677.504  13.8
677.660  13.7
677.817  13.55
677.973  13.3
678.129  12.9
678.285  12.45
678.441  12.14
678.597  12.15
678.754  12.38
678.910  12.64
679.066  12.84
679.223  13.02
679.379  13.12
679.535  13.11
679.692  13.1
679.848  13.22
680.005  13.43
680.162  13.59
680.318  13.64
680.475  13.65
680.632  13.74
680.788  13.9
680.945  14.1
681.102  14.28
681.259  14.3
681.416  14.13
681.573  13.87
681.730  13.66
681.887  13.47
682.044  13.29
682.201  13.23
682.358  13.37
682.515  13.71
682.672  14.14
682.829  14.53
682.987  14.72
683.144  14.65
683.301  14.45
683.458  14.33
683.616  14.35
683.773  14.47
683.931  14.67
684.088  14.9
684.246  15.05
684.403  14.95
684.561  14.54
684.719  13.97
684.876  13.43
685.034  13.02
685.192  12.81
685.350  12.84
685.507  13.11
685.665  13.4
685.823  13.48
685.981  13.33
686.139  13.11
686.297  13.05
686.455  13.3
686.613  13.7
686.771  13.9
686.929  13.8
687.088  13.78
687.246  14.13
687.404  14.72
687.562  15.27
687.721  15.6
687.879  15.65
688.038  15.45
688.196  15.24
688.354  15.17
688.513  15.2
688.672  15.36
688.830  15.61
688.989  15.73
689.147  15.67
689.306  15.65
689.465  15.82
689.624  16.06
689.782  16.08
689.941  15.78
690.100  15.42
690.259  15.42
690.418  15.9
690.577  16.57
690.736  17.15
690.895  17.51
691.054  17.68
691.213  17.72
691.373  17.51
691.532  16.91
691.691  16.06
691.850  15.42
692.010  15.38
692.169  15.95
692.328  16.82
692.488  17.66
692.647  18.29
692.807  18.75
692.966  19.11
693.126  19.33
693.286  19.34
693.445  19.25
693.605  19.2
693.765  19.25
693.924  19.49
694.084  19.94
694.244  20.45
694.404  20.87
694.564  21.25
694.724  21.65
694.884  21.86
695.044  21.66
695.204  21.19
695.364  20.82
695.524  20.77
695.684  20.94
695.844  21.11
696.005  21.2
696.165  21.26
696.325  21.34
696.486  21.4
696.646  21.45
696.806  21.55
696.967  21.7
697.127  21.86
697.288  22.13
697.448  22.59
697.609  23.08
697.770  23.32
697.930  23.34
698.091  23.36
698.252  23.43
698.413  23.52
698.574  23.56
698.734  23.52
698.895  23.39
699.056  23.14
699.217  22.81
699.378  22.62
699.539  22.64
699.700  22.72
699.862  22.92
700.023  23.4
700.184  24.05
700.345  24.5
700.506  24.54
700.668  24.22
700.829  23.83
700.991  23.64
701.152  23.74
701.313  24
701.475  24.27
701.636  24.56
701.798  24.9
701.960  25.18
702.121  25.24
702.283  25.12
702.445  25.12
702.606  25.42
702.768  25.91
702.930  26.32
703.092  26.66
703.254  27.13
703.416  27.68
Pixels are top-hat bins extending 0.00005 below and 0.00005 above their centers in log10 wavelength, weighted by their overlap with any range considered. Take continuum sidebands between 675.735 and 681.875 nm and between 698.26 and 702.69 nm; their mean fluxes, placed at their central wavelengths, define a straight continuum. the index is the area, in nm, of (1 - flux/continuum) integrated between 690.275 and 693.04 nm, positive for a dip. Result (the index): 0.37 nm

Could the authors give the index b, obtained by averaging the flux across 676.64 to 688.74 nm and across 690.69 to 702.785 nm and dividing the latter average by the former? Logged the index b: 1.55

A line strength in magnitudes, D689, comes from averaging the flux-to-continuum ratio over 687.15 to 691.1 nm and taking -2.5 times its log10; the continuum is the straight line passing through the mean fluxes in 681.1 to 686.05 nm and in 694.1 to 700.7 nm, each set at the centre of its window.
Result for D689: 0.10 mag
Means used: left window 13.9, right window 22.3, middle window 15.7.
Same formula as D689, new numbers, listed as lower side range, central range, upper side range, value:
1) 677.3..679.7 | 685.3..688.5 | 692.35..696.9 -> 0.19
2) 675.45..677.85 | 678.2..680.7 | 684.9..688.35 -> 0.06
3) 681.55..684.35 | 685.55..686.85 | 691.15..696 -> 0.17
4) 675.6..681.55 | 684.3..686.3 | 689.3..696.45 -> 0.17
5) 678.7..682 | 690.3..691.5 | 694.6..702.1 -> 0.11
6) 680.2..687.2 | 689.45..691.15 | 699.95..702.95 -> 0.10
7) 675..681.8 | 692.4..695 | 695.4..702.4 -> 0.05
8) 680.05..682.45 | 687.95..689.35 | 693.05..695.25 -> 0.14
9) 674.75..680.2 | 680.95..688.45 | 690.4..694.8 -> 0.11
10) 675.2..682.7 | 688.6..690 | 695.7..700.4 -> 0.17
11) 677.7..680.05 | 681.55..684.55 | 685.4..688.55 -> -0.05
